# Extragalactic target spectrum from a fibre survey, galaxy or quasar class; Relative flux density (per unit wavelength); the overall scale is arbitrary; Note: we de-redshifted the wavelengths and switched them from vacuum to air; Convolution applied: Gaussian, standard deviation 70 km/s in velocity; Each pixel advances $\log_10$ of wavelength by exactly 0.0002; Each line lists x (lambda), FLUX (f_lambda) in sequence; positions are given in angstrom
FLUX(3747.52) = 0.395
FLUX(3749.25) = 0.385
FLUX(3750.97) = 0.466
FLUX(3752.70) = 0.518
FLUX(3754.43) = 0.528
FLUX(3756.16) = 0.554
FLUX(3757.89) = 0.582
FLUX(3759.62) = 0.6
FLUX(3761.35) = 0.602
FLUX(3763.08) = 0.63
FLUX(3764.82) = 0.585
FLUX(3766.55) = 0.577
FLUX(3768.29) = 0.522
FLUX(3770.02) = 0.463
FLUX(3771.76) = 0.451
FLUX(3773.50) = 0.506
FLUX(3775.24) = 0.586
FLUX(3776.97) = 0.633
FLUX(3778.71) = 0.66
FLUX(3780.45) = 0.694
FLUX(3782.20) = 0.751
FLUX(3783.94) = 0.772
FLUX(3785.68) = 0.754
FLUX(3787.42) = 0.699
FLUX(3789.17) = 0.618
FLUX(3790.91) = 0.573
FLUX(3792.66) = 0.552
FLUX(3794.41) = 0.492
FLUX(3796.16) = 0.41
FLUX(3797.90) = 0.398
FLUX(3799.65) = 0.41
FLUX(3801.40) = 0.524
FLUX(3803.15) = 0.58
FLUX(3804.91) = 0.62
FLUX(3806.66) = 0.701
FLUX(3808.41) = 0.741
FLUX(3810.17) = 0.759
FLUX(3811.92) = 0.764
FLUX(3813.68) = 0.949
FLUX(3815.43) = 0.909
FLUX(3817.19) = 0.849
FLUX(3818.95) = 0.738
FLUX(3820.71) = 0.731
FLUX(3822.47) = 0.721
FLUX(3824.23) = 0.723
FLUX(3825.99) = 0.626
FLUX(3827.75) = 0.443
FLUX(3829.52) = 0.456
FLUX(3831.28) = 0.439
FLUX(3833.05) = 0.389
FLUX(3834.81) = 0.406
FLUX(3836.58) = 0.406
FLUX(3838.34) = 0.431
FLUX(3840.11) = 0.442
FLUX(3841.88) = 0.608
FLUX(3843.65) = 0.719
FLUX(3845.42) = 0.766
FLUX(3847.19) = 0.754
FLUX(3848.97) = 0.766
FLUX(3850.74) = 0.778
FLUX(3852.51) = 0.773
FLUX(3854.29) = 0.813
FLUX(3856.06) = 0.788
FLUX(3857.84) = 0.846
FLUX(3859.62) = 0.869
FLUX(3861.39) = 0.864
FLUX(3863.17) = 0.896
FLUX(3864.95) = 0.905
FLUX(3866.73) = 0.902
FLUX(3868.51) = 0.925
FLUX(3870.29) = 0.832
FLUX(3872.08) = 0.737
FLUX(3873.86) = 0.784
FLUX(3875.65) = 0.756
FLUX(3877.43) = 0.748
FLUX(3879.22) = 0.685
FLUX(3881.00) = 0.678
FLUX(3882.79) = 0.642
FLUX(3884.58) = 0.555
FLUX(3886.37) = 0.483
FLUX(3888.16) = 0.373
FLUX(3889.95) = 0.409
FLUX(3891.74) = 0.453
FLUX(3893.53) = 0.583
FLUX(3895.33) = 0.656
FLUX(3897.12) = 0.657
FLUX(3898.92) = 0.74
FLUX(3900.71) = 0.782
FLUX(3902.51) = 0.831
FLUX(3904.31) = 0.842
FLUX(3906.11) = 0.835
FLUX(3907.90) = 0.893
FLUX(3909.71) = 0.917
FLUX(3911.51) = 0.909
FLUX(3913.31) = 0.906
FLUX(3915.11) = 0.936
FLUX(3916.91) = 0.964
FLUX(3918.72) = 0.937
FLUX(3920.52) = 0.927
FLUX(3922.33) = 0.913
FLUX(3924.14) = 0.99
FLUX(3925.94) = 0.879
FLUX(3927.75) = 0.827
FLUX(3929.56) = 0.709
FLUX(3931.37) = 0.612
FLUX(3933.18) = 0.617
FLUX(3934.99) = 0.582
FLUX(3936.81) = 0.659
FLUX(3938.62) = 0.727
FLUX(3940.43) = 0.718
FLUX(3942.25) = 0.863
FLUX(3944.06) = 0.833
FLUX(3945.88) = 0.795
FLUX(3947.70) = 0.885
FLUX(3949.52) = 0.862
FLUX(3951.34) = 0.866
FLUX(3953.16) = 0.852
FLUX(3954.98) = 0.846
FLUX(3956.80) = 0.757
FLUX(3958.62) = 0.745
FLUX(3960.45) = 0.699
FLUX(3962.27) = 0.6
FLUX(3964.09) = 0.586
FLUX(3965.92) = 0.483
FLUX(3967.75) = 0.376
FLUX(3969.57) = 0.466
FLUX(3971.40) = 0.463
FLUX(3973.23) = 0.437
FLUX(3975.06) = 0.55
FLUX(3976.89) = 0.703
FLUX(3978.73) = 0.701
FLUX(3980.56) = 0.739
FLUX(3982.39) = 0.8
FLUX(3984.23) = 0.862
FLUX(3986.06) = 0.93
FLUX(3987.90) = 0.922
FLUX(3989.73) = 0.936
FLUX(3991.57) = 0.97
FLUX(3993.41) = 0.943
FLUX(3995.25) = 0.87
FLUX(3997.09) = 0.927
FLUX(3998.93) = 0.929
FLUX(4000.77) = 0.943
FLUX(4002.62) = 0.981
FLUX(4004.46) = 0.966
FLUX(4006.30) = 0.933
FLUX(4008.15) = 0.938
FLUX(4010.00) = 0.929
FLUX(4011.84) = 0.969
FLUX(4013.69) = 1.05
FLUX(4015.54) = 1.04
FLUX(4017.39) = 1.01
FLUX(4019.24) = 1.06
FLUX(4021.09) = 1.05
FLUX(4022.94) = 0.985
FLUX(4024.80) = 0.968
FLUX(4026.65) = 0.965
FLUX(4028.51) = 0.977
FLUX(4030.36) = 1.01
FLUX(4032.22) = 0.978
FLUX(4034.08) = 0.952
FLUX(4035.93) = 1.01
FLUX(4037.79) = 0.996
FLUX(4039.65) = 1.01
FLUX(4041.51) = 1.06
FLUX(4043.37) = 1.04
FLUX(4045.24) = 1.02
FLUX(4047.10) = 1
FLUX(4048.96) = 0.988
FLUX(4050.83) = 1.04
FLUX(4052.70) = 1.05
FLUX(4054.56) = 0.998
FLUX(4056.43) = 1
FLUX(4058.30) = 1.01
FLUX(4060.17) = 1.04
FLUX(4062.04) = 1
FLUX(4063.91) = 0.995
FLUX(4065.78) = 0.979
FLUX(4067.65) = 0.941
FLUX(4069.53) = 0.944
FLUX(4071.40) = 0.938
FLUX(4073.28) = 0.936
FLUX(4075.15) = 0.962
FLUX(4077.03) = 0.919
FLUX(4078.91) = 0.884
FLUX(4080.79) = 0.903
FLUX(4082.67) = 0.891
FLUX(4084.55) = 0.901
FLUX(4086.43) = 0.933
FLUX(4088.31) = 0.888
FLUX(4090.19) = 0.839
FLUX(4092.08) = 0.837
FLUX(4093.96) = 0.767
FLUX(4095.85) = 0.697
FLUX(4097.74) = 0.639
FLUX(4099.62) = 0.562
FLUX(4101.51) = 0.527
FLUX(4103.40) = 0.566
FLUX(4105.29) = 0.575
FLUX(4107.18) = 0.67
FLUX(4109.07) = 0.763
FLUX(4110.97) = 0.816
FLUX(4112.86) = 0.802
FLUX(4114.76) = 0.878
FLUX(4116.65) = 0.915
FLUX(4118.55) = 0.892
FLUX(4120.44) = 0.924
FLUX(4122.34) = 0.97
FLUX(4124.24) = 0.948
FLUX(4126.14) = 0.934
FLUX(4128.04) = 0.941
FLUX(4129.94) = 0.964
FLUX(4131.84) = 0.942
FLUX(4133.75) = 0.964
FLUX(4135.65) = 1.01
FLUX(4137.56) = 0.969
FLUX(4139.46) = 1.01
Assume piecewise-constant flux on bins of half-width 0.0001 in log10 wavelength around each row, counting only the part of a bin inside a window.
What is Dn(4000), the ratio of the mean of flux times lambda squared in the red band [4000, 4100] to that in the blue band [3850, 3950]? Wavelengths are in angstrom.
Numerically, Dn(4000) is 1.3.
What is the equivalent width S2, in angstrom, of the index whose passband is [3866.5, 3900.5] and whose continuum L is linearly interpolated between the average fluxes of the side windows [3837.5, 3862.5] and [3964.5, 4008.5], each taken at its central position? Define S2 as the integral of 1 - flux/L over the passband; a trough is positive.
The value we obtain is 3.76 angstrom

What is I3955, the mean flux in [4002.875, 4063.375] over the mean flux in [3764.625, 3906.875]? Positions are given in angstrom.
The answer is 1.51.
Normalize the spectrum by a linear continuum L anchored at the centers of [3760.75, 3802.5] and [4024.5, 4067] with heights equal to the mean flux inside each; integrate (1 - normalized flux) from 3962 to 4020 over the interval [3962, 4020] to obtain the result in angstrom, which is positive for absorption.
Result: 6.65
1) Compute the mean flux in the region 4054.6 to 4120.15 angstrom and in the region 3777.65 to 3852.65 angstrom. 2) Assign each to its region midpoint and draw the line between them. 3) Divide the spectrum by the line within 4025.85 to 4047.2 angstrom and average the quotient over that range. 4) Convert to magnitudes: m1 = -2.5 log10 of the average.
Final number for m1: -0.23 mag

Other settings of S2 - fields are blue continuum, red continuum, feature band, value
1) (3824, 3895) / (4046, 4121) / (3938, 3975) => 2.97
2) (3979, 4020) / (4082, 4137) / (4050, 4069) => -2.77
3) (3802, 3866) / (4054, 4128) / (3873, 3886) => 0.70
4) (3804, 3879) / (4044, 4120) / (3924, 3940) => 1.11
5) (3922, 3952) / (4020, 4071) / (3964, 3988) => 6.29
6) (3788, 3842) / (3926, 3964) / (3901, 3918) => -4.31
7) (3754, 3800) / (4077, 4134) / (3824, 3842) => 4.26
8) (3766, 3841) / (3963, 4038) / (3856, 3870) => -4.08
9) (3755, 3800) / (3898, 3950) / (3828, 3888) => 2.54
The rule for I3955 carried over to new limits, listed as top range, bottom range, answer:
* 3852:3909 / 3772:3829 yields 1.13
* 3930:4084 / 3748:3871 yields 1.35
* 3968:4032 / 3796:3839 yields 1.44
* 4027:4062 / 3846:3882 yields 1.25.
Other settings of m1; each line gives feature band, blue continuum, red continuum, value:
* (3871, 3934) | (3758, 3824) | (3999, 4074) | 0.07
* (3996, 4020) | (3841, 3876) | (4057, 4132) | -0.16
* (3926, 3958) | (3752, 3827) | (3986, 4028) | 0.13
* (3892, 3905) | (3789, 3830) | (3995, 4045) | 0.11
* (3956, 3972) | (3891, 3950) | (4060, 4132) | 0.37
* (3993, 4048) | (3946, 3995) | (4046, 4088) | -0.16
